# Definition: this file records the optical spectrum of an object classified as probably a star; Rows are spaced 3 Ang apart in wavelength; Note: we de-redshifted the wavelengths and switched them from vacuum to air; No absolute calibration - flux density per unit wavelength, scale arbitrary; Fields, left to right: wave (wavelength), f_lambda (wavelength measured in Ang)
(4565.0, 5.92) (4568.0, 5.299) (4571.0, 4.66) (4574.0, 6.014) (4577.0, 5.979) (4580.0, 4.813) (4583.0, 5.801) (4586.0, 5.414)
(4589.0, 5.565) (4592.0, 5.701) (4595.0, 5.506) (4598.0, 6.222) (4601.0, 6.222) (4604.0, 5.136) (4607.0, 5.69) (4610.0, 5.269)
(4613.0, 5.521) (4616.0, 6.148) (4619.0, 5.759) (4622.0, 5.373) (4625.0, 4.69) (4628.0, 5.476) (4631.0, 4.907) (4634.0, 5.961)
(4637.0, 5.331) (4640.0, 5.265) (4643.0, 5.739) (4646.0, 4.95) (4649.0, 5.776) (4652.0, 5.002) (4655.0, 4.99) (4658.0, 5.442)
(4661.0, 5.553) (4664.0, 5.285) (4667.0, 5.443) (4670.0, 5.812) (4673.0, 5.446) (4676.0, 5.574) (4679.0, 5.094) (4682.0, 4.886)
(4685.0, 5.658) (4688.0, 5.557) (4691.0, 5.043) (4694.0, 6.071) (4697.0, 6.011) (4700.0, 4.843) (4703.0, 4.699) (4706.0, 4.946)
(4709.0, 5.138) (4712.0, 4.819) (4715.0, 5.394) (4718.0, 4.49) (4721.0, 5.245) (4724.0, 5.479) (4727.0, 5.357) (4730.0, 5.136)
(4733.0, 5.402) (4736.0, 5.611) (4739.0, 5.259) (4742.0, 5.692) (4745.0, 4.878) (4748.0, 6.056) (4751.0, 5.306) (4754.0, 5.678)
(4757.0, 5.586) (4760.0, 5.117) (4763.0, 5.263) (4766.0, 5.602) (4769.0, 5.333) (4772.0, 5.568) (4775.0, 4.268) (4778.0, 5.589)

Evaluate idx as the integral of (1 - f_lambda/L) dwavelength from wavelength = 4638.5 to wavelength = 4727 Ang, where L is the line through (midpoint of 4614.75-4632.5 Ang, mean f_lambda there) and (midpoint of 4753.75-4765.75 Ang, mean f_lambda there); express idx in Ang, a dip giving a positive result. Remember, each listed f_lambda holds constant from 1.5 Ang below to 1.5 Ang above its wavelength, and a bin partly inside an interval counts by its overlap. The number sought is 1.5 Ang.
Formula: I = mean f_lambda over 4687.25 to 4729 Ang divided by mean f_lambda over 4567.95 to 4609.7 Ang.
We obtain 0.9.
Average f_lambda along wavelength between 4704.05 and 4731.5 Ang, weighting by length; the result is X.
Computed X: 5.1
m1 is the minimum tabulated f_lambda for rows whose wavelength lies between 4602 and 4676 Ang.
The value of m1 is 4.69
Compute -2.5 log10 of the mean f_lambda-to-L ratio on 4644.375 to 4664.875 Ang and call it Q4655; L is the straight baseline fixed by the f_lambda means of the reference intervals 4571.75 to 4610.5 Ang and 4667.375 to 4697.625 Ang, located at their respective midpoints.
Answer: 0.05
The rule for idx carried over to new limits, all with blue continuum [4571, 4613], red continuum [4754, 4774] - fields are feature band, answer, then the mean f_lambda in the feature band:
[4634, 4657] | 0.8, 5.34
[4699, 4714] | 1.5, 4.91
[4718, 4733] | 0.6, 5.23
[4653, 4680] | 0.6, 5.4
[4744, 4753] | -0.1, 5.46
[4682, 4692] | 0.2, 5.36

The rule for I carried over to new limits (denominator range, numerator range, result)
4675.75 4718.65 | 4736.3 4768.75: 1.04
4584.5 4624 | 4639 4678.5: 0.96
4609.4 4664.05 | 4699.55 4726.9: 0.93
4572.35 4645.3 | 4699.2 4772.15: 0.95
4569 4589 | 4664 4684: 0.99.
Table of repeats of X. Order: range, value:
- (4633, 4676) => 5.43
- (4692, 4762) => 5.31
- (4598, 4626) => 5.59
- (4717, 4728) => 5.16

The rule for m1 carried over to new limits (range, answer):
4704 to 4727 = 4.49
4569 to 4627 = 4.66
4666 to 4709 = 4.699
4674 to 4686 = 4.886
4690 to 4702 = 4.843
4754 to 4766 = 5.117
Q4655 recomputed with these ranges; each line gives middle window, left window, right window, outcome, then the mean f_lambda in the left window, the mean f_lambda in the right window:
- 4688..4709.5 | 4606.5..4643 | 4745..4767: 0.038 mag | 5.45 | 5.47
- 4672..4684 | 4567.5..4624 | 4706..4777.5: 0.032 mag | 5.58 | 5.29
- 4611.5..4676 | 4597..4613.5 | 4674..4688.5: 0.015 mag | 5.67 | 5.34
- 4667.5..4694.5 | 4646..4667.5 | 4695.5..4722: -0.048 mag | 5.32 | 5.06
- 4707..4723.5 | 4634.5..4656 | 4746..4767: 0.082 mag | 5.33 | 5.5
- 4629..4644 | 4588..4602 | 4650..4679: 0.027 mag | 5.84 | 5.39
